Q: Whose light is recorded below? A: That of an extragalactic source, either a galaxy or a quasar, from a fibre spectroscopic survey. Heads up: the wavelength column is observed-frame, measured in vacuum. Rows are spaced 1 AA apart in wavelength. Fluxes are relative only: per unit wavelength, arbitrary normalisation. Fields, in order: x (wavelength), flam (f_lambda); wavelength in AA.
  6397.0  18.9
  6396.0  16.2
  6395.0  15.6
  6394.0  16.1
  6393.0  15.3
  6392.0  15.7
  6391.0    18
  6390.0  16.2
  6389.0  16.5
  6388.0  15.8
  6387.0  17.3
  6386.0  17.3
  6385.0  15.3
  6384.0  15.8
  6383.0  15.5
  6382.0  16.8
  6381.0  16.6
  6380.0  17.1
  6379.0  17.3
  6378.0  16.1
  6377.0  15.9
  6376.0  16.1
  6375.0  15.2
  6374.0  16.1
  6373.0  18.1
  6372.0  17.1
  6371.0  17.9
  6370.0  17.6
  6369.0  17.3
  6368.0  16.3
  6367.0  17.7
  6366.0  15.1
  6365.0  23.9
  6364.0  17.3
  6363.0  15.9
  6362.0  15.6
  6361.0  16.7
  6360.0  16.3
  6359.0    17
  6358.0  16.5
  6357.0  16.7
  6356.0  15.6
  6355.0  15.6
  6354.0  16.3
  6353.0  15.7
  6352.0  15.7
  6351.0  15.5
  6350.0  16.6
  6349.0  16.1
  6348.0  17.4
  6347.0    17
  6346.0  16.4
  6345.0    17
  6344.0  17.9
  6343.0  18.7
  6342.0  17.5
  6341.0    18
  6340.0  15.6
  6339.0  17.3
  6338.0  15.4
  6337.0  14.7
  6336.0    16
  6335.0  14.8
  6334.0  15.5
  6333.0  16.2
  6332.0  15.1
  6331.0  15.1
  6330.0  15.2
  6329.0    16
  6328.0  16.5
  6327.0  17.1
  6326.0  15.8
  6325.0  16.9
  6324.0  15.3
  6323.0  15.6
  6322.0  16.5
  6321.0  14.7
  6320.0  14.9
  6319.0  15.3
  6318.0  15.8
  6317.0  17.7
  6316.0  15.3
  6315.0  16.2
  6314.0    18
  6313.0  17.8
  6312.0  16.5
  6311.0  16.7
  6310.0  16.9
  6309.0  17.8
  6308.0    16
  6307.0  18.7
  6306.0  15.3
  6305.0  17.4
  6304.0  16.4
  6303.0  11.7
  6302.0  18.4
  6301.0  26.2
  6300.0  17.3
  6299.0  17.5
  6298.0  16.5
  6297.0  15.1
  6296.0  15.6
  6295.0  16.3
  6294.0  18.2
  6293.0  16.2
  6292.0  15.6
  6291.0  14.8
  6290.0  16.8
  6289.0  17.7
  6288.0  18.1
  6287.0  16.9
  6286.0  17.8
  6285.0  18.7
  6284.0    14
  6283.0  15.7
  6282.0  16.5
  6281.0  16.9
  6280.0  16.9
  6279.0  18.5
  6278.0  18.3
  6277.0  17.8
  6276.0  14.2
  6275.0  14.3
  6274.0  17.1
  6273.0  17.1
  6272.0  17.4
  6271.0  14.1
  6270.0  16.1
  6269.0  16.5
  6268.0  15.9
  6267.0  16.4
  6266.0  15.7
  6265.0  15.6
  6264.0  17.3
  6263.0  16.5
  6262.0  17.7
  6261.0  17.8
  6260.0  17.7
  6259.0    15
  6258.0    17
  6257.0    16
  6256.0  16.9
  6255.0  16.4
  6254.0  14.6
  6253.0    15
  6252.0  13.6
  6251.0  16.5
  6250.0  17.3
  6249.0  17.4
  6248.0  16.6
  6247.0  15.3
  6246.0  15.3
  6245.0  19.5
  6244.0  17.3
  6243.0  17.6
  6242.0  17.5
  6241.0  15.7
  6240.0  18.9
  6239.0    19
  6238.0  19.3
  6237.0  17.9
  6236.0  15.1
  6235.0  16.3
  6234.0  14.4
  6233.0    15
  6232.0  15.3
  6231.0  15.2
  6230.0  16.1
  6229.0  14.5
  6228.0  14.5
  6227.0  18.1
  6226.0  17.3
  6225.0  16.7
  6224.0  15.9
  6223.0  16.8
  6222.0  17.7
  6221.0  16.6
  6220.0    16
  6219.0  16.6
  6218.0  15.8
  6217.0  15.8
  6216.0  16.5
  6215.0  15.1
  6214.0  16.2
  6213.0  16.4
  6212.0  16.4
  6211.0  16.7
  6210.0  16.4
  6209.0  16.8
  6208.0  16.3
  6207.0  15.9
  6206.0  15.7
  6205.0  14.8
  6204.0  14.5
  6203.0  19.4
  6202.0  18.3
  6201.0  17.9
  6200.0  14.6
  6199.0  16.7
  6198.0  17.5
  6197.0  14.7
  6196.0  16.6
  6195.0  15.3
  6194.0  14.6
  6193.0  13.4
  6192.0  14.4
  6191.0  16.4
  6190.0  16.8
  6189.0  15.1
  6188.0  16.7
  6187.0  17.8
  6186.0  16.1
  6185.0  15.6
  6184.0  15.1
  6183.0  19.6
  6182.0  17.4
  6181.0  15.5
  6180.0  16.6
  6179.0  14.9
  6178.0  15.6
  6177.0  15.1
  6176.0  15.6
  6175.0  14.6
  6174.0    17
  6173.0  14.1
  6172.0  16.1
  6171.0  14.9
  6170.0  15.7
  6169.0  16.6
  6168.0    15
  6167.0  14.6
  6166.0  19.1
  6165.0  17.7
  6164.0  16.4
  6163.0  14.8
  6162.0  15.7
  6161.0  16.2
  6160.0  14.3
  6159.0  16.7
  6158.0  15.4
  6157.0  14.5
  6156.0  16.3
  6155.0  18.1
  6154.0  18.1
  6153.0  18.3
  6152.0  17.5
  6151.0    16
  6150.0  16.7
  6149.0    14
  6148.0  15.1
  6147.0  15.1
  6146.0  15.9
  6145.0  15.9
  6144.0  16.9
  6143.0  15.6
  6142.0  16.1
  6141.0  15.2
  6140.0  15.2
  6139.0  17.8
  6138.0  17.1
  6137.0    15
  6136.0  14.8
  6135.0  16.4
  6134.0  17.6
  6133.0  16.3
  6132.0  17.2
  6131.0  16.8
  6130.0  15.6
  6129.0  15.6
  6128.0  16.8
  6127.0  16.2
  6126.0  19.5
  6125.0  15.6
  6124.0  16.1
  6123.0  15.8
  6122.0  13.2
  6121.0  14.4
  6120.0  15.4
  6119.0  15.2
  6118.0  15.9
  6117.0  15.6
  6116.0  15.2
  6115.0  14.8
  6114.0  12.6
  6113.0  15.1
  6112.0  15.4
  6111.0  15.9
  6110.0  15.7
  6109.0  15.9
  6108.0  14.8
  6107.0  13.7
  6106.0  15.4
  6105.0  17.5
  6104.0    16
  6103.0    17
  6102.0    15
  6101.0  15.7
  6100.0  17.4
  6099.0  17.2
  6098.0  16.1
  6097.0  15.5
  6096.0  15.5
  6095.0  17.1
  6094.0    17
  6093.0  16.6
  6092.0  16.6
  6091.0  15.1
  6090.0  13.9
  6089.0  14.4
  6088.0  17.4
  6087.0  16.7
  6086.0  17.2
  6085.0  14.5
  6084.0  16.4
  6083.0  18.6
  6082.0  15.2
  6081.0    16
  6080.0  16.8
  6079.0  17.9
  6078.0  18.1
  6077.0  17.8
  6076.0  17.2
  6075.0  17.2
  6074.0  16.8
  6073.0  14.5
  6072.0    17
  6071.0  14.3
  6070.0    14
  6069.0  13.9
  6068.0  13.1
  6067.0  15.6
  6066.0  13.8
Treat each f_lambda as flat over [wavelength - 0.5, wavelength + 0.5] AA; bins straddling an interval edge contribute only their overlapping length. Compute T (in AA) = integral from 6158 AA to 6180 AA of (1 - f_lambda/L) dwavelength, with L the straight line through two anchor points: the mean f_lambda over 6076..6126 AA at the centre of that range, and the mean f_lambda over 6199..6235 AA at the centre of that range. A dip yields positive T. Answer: 0.4 AA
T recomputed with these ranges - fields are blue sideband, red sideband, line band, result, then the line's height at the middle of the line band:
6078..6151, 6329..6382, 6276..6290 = -0.6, 16.4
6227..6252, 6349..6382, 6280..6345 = 0.3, 16.6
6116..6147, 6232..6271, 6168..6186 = 0.4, 16.2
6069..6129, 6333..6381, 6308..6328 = 0.2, 16.5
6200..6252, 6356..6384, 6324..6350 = 0.6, 16.8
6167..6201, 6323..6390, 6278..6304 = -1.2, 16.2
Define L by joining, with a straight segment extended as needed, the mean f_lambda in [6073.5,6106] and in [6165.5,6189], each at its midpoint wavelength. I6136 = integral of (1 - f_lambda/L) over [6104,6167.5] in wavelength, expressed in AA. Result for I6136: 1.2 AA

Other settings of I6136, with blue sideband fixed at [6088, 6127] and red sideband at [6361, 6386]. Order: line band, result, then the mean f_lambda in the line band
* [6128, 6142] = -0.4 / 16.2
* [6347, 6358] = 0.4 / 16.2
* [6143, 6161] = -0.3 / 16.2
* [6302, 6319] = 0.0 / 16.5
